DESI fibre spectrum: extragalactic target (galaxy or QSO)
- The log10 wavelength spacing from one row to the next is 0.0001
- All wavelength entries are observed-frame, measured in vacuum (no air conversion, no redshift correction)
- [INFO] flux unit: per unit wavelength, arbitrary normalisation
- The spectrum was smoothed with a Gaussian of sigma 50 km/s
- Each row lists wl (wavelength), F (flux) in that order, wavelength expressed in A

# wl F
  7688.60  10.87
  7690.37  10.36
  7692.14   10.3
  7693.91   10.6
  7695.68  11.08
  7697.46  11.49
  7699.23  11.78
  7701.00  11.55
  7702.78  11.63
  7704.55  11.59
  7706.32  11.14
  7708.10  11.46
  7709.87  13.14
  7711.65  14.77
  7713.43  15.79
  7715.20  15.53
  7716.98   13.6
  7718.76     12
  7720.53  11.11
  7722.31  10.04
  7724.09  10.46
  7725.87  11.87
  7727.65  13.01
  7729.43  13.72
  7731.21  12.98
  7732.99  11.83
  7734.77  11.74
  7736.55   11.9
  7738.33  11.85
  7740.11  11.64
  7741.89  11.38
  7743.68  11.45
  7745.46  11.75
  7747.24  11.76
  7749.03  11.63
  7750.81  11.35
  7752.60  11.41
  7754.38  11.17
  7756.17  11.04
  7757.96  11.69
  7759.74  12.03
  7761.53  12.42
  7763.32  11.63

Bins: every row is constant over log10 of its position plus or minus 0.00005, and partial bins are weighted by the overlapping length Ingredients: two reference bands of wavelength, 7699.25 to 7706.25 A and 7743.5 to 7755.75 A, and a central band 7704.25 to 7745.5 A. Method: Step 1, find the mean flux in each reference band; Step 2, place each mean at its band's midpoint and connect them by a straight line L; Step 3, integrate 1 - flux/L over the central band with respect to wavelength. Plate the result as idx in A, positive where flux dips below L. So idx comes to -2.9 A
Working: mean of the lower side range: 11.6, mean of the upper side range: 11.5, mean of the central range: 12.3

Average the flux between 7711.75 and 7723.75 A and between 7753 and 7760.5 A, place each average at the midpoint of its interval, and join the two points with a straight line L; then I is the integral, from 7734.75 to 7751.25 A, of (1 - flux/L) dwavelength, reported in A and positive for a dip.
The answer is 0.5 A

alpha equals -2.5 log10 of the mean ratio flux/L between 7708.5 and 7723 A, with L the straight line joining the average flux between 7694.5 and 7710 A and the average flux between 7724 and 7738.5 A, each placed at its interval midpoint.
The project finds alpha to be -0.117 mag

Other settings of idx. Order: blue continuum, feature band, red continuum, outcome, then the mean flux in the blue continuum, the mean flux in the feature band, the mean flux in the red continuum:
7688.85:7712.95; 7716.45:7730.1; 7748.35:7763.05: -0.32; 11.7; 11.9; 11.6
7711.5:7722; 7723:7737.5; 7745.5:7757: 0.61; 13.5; 12.2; 11.4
